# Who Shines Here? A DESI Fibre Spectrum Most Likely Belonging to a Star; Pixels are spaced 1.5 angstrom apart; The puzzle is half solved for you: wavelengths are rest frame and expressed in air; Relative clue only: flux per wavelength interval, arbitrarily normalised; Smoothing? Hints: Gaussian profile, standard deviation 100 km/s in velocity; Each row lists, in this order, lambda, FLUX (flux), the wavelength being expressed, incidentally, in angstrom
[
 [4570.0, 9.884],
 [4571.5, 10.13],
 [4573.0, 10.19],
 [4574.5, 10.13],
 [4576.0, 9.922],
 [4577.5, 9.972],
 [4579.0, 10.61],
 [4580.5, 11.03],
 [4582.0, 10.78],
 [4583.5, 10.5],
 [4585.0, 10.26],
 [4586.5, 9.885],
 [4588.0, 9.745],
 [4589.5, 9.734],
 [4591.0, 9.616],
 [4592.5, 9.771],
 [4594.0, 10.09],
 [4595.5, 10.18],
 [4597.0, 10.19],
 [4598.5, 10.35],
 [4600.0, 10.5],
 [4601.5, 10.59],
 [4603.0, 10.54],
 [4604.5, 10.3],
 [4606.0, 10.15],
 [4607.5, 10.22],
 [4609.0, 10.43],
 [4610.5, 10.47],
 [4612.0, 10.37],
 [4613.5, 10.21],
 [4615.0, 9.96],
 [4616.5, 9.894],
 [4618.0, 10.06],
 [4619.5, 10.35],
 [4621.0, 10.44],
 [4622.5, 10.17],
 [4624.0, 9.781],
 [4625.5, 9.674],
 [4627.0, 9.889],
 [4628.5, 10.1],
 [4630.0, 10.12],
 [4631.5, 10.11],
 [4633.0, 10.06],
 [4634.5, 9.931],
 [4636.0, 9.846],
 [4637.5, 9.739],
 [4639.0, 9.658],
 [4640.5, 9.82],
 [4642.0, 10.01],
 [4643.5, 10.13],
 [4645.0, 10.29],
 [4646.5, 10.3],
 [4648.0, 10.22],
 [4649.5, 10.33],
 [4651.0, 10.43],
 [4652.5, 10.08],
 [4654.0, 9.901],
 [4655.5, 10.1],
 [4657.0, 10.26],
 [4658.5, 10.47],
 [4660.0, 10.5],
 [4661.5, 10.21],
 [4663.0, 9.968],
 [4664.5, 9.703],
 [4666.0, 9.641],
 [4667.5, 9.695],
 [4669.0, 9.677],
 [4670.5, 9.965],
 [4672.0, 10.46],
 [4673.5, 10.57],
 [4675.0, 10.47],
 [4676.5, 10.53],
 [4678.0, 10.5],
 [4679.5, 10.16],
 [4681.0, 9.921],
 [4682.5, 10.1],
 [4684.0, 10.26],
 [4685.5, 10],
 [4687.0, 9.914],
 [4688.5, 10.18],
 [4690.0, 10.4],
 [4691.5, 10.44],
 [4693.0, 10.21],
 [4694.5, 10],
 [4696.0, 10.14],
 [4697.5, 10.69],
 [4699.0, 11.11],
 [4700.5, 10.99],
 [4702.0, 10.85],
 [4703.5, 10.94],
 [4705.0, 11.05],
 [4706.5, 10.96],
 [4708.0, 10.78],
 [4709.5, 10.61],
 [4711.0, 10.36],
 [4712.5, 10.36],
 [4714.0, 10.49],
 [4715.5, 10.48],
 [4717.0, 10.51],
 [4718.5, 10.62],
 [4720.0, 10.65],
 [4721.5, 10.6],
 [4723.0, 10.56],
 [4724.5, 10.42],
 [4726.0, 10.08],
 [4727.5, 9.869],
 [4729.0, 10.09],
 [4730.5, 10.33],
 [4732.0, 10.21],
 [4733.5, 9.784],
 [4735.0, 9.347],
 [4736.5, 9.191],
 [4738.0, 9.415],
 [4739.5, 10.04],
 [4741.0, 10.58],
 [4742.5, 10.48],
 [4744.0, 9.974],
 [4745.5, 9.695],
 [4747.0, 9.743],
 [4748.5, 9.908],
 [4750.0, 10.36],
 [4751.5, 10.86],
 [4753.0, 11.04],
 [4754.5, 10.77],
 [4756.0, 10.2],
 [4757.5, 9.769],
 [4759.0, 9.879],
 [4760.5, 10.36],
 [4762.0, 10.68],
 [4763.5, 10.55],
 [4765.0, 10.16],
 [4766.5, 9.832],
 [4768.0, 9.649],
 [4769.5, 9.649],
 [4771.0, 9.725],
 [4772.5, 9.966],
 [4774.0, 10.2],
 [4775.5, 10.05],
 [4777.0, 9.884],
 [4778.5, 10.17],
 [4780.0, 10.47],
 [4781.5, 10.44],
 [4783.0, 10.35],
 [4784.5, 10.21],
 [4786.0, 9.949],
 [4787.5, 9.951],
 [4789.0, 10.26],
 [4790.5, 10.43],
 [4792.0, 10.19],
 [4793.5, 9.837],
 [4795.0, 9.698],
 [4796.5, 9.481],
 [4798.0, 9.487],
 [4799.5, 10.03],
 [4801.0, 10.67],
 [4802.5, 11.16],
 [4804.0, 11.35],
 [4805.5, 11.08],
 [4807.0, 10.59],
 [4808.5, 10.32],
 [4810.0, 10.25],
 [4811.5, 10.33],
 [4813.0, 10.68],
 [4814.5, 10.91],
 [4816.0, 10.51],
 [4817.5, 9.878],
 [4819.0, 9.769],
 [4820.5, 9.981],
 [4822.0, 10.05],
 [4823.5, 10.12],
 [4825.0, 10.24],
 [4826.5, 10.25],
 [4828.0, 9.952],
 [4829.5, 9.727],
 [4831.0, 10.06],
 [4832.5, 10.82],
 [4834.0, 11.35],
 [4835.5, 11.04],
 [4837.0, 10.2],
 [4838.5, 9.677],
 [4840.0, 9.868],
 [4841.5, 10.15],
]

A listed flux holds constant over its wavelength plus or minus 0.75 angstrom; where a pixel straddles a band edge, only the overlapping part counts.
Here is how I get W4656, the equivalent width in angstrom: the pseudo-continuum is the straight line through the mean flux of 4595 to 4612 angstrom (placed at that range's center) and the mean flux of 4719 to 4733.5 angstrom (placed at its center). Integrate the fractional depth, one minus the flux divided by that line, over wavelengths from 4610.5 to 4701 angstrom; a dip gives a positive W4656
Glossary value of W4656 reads 1.56 angstrom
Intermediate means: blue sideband 10.4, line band 10.2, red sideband 10.3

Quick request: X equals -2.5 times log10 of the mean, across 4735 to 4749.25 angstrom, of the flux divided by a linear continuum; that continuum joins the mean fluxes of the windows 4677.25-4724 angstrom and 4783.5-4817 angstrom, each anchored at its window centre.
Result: 0.059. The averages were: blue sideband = 10.5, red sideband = 10.3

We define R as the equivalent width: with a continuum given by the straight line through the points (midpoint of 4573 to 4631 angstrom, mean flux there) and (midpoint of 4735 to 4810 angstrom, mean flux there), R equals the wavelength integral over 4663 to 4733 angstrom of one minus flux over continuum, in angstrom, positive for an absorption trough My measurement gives -1.2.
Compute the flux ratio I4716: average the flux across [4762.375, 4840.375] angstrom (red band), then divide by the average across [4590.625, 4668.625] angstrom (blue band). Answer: 1.01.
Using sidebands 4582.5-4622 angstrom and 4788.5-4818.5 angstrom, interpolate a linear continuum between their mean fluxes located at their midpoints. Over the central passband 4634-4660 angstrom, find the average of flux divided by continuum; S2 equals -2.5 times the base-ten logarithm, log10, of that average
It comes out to 0.01 mag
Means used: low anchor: 10.2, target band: 10.1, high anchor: 10.4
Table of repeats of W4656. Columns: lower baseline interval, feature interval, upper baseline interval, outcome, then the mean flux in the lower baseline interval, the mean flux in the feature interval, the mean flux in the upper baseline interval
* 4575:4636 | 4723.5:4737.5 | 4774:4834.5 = 0.42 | 10.2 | 9.93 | 10.3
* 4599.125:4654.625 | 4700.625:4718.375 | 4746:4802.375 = -0.95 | 10.1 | 10.7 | 10.1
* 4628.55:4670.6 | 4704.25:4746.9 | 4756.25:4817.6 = -0.50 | 10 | 10.3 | 10.2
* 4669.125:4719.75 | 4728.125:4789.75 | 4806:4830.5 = 1.39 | 10.4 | 10.1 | 10.2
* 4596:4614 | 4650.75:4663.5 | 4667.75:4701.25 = 0.13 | 10.4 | 10.2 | 10.3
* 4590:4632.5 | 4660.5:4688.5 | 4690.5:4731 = 0.78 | 10.2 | 10.1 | 10.5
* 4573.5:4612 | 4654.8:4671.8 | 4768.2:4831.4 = 0.32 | 10.2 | 10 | 10.2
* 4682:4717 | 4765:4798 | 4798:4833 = 1.23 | 10.5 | 10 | 10.4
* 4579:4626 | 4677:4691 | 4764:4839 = 0.06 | 10.2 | 10.2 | 10.2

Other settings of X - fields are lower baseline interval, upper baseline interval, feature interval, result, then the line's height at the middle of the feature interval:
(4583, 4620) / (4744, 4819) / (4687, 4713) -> -0.039 mag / 10.2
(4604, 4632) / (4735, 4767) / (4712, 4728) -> -0.030 mag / 10.1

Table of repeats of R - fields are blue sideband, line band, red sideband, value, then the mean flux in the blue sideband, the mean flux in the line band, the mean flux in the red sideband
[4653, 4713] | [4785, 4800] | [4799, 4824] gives 0.7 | 10.3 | 9.93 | 10.5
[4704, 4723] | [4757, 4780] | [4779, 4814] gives 0.8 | 10.6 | 10.1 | 10.3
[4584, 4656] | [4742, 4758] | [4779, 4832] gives -0.1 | 10.1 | 10.3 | 10.2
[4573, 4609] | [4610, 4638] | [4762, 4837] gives 0.5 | 10.2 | 10.1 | 10.2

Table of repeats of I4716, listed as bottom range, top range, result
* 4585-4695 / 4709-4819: 1.01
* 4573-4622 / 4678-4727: 1.02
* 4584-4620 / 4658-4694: 1.00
